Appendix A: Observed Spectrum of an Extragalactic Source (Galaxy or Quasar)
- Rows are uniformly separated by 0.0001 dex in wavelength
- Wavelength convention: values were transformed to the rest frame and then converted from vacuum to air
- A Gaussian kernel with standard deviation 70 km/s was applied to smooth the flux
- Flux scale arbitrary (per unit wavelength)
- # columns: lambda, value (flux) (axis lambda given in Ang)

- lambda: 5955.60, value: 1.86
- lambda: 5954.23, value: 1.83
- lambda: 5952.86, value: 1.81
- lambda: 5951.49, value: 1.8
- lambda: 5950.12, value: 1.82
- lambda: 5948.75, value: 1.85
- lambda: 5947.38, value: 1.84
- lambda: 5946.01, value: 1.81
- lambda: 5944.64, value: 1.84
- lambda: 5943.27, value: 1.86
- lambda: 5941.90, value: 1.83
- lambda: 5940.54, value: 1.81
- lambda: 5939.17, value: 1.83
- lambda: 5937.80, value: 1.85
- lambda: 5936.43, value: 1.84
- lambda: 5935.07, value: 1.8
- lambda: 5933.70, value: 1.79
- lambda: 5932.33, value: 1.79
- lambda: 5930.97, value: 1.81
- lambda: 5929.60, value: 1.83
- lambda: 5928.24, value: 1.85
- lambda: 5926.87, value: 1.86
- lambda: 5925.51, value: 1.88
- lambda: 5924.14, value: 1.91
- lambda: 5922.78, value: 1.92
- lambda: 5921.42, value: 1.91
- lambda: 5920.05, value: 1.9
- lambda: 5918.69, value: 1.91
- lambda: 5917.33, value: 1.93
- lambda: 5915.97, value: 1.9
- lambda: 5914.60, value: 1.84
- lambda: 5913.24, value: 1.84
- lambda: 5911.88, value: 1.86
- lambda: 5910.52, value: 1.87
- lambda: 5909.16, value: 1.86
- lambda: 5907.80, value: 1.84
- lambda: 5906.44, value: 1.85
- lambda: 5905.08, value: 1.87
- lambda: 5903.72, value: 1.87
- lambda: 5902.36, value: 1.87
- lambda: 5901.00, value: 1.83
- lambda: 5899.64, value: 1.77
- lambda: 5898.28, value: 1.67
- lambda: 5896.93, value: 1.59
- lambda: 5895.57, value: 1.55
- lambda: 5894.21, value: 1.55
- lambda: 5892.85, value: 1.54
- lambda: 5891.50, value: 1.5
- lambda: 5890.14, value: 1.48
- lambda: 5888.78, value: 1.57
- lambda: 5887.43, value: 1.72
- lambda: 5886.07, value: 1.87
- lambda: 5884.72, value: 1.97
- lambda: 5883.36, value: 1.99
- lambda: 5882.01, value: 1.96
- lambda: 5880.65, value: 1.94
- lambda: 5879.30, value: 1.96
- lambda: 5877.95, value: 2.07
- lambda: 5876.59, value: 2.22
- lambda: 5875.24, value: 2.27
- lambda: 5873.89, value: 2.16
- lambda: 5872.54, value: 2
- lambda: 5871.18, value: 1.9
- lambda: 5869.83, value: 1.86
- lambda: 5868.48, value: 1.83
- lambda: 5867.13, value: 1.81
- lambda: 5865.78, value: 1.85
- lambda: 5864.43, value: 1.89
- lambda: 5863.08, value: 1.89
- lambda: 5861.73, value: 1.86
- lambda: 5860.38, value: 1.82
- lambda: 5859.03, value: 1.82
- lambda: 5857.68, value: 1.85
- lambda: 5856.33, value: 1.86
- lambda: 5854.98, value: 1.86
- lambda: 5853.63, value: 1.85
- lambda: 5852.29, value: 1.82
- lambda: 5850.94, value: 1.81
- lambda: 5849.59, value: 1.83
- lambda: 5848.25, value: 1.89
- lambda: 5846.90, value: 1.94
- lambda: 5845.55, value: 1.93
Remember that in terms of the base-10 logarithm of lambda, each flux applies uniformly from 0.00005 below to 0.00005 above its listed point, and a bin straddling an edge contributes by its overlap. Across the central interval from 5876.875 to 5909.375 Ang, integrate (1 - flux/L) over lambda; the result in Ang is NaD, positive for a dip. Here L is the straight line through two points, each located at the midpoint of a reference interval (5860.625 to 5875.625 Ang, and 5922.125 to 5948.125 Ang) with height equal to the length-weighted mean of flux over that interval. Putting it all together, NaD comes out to 1.9 Ang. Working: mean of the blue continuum 1.93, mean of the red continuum 1.84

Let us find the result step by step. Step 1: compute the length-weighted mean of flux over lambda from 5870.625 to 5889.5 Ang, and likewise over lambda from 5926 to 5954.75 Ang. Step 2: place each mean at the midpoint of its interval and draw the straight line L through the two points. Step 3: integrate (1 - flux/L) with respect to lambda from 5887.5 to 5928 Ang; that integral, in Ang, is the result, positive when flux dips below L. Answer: 2.5 Ang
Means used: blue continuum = 1.97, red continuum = 1.83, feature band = 1.78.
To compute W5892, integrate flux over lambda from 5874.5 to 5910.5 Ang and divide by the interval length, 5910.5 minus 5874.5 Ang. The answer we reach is 1.82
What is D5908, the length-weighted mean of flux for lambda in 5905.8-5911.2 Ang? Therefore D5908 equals 1.86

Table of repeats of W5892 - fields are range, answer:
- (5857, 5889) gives 1.93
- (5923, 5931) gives 1.86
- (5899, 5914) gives 1.85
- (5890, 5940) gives 1.8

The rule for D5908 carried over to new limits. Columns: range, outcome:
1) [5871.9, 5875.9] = 2.15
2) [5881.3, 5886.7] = 1.95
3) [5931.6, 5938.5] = 1.81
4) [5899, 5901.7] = 1.8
